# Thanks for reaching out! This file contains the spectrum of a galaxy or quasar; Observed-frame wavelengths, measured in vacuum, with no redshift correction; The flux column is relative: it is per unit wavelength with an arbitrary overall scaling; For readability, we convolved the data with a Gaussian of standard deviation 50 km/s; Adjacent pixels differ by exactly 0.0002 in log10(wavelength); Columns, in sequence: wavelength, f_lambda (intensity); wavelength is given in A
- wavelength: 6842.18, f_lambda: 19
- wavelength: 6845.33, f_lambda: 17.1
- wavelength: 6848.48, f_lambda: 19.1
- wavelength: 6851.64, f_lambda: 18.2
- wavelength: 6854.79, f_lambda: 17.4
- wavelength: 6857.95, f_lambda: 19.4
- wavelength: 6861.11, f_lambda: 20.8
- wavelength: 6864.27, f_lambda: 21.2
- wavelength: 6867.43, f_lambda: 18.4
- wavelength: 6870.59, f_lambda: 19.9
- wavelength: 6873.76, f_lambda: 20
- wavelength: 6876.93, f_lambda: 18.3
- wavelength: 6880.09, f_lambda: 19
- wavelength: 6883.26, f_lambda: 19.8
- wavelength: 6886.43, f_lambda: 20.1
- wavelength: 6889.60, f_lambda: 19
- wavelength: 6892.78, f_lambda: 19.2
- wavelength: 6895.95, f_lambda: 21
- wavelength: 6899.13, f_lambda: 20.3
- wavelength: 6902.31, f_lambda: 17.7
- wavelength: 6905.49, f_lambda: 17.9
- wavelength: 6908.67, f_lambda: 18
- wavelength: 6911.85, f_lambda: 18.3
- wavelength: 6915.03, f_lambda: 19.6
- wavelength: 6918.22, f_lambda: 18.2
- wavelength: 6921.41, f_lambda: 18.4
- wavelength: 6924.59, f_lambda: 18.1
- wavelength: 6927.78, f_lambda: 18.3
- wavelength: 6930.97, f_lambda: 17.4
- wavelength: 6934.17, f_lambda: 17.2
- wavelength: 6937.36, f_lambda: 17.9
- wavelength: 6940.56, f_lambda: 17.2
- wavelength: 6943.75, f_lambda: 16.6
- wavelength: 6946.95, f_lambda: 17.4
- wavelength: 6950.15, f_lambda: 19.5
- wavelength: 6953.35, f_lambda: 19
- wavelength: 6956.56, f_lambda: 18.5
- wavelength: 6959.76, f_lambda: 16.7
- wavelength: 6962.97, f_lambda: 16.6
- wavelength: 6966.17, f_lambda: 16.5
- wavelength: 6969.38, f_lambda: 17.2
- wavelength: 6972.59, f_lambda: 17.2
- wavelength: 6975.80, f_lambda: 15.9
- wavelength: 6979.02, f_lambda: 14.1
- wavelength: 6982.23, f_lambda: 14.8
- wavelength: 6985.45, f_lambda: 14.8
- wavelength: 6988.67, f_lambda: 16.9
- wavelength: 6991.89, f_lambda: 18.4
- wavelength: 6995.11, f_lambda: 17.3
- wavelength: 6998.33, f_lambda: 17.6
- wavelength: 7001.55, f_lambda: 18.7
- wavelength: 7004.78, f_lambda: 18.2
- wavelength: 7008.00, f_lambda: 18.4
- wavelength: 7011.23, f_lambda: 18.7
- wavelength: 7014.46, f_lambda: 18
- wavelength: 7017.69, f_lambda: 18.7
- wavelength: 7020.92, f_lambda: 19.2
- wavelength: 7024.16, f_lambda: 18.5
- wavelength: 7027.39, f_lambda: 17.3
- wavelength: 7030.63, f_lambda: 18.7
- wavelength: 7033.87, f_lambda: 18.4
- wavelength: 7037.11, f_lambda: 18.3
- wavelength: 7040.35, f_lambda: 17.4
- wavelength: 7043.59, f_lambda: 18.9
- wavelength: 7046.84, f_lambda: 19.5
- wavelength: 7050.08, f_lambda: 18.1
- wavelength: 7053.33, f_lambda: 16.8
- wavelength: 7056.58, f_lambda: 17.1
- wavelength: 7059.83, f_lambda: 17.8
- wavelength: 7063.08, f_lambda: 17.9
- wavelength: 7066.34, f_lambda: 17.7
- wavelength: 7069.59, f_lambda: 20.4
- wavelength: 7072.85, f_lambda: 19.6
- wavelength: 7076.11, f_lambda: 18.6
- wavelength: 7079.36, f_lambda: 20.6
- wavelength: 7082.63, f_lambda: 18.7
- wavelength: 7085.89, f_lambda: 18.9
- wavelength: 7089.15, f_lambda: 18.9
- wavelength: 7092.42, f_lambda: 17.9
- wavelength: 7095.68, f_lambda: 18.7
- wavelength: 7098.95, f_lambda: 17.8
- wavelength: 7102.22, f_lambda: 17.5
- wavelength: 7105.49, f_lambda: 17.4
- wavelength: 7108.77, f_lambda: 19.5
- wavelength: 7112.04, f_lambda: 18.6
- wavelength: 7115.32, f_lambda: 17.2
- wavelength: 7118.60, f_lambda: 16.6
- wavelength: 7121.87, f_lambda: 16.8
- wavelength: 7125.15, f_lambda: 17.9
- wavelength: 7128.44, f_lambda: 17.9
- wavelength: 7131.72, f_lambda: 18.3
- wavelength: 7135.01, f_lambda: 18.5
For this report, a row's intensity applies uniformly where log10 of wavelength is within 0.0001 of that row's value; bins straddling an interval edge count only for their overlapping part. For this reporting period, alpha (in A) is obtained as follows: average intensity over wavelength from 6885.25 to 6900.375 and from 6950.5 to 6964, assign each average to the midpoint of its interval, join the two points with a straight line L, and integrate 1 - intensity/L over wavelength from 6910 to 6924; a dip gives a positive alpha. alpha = 0.4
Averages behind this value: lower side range 19.9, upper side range 17.9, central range 18.6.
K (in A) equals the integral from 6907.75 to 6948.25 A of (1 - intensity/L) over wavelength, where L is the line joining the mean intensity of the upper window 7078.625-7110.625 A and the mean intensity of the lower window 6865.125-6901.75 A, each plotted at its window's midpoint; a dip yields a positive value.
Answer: 3.0 A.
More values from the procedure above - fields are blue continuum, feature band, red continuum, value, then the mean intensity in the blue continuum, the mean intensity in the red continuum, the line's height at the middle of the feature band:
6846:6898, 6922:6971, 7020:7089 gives 3.6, 19.4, 18.5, 19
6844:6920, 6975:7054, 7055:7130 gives 3.7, 19.1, 18.3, 18.6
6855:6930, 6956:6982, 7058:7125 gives 3.3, 19.1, 18.3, 18.8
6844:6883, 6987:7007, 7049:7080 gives 0.8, 19.1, 18.4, 18.6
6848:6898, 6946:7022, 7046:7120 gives 5.8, 19.4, 18.3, 18.9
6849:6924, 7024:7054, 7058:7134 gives 0.5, 19.1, 18.3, 18.5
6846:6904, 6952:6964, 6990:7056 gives 0.6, 19.3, 18.2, 18.7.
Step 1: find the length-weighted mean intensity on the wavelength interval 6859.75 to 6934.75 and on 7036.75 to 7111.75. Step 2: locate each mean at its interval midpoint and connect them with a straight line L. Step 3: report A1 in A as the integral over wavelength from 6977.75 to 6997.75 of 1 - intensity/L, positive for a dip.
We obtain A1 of 2.7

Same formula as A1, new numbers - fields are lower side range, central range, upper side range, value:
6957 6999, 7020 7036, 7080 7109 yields -1.0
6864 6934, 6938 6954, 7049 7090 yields 0.8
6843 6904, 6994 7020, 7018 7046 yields 0.4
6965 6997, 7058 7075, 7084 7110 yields -0.8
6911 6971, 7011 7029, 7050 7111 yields -0.2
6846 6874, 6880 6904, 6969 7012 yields -1.1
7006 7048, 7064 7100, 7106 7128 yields -1.7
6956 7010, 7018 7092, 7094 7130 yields -4.6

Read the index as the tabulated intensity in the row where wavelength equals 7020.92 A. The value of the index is 19.2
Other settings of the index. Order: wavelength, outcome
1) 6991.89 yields 18.4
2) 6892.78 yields 19.2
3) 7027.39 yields 17.3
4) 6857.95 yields 19.4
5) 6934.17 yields 17.2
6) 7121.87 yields 16.8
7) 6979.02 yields 14.1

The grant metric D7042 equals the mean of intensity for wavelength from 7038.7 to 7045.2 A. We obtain 18.2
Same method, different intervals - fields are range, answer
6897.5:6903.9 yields 19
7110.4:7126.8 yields 17.4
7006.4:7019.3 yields 18.4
